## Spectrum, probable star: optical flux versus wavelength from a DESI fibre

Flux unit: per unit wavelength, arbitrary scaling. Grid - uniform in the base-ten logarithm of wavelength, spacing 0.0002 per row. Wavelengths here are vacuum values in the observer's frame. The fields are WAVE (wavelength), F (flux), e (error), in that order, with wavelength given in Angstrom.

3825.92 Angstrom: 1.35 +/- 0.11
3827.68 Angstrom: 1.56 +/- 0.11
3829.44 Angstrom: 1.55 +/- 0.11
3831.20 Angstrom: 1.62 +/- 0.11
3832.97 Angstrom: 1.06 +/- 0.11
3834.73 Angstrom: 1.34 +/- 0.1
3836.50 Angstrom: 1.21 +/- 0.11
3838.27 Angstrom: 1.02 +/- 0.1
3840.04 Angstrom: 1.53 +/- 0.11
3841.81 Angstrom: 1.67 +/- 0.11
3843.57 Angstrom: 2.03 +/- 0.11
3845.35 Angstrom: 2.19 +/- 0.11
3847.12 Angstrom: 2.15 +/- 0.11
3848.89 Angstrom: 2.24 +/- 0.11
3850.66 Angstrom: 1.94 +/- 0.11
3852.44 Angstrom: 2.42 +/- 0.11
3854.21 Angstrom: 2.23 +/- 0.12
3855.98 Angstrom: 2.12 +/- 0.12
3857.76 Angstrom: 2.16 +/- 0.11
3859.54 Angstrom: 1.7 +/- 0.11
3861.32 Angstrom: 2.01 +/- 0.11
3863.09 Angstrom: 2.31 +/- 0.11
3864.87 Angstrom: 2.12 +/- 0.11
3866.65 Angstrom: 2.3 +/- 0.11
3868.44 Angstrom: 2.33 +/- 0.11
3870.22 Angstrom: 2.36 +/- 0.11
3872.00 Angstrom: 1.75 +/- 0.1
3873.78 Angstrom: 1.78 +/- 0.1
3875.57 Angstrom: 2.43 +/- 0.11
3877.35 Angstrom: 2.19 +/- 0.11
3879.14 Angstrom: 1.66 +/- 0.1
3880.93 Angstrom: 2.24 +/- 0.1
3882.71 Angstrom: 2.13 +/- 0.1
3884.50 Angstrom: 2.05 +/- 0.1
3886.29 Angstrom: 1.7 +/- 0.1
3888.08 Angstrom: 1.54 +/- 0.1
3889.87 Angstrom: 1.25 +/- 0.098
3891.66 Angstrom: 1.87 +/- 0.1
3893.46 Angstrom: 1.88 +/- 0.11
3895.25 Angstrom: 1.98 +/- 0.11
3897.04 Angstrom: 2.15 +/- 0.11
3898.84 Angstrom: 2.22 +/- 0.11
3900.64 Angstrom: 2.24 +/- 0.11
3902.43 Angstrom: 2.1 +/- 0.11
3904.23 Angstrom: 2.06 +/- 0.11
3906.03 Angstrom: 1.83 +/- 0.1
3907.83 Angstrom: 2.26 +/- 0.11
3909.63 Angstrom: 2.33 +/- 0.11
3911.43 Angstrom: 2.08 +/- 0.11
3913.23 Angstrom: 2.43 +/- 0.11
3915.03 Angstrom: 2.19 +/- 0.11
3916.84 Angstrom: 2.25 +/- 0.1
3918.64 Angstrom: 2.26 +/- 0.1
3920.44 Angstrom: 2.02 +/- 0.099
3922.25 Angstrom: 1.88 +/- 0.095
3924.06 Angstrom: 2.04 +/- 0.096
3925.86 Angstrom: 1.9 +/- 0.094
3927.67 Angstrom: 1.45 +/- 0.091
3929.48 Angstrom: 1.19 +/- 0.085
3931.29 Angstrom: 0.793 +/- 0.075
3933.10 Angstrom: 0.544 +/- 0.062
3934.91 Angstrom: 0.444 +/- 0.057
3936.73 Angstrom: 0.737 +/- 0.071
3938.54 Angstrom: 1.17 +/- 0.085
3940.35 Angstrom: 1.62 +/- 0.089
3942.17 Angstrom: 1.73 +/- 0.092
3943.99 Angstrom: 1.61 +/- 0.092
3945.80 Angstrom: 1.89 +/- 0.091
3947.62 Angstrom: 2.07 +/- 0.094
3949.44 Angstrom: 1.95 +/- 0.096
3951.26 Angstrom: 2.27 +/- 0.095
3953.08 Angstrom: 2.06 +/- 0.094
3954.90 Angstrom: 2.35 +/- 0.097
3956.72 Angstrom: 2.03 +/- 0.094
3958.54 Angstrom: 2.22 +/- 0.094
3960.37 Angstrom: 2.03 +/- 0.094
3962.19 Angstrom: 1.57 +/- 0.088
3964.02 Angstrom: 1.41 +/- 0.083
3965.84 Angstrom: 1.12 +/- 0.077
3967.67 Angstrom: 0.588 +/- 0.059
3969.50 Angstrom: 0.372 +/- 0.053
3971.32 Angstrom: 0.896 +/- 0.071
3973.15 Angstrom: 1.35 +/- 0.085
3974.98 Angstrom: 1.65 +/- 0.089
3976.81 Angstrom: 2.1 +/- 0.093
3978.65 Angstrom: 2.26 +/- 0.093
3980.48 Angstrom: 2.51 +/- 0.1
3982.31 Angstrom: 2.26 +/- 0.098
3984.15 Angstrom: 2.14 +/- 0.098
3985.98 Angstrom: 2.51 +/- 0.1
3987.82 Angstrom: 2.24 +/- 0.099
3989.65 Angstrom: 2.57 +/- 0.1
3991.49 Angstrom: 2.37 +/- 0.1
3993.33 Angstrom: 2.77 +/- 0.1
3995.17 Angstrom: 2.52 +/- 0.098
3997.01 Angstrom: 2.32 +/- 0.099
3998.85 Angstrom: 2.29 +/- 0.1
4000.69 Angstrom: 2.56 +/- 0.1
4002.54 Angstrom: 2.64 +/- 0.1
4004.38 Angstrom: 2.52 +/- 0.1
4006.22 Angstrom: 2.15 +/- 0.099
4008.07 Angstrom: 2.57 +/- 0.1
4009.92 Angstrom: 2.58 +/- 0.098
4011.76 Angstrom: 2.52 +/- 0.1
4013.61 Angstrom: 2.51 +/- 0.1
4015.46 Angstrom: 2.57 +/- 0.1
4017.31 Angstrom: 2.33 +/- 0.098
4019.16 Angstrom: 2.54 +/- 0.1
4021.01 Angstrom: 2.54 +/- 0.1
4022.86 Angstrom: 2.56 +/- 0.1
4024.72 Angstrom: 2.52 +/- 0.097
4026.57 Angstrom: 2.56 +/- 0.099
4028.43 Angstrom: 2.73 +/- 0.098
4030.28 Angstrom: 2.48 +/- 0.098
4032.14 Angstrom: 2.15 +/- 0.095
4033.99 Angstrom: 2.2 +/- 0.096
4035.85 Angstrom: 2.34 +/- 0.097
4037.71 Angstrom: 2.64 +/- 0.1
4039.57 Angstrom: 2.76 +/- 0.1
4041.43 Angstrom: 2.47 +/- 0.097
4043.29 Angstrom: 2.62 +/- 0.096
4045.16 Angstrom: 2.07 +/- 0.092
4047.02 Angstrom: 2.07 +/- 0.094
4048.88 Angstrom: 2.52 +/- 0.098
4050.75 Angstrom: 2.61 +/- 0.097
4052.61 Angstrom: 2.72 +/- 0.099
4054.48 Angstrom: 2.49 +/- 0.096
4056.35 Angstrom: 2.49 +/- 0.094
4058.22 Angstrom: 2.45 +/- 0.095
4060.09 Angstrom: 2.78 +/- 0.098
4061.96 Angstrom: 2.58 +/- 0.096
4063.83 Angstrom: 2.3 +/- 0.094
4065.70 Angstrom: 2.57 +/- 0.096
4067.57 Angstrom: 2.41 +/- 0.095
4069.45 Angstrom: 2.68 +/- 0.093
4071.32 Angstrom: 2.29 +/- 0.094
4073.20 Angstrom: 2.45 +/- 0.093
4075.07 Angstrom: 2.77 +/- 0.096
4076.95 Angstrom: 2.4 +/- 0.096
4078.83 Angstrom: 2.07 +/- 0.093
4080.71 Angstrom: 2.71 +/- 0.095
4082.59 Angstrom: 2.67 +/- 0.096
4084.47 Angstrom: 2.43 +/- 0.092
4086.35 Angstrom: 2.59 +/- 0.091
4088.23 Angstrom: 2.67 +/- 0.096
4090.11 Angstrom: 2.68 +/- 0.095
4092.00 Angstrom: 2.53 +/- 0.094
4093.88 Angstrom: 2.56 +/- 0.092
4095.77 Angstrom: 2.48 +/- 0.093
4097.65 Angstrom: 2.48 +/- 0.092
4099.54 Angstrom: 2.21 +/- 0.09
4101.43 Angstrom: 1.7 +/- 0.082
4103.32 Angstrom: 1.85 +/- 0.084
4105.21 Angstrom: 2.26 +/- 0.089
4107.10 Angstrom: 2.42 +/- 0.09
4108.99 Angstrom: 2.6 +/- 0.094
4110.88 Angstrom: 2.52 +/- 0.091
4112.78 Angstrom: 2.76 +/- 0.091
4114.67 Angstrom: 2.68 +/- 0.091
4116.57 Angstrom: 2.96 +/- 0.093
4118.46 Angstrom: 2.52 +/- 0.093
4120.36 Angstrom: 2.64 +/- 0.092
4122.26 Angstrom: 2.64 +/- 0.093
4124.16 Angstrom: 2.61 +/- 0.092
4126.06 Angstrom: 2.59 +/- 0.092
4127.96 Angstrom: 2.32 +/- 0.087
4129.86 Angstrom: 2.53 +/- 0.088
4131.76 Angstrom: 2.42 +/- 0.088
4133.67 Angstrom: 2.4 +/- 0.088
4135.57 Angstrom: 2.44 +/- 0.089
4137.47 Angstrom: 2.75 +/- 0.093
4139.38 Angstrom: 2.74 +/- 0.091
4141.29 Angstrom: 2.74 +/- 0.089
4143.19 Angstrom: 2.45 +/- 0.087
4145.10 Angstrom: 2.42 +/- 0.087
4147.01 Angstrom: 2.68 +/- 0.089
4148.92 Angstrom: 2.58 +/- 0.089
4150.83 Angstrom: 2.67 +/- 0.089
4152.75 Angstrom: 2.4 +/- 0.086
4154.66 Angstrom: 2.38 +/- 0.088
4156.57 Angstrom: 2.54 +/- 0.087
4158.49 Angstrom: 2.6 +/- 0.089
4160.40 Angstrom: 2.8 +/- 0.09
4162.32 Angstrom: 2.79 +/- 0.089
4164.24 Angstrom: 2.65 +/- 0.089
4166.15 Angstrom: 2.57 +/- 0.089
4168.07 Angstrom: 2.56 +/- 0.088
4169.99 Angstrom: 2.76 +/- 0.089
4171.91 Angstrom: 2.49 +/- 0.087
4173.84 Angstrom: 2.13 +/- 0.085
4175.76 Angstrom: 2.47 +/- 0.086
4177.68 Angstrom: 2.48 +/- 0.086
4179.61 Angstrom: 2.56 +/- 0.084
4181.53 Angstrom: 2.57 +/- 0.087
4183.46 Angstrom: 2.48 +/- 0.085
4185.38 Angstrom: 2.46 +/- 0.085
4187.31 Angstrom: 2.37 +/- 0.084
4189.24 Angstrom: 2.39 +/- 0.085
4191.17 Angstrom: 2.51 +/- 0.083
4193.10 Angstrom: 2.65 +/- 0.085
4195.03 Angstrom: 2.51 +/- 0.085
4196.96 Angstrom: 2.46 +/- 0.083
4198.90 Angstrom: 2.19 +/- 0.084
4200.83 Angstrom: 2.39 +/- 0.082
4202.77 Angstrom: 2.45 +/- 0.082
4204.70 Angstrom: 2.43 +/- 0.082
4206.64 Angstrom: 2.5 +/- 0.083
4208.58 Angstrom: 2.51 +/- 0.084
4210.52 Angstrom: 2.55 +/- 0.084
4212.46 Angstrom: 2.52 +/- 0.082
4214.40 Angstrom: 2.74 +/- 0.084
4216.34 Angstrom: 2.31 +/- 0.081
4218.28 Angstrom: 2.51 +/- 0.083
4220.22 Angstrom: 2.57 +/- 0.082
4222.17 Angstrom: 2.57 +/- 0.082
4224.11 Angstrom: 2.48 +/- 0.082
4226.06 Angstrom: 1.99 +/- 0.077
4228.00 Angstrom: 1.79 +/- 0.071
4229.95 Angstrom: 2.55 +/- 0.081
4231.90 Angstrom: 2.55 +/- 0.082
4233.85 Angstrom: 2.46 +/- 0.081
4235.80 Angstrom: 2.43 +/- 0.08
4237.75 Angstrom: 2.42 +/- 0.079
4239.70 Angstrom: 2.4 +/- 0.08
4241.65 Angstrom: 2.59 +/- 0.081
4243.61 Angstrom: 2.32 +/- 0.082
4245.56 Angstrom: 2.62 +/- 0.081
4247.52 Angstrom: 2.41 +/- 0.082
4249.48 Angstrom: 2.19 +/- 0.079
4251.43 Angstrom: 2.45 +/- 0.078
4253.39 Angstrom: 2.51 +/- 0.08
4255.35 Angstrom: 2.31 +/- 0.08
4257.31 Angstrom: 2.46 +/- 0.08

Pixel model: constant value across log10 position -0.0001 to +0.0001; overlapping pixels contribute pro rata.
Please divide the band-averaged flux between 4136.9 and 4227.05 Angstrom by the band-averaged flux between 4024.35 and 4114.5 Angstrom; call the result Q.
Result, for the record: 1.0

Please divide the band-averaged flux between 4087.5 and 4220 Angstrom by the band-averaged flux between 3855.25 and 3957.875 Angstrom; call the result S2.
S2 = 1.33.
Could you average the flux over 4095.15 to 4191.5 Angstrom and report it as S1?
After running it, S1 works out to 2.51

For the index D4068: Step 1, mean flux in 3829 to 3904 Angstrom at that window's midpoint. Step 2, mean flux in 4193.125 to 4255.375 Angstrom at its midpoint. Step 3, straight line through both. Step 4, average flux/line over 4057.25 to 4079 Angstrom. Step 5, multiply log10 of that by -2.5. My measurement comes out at -0.130 mag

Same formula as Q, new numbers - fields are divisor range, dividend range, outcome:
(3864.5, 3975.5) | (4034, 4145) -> 1.40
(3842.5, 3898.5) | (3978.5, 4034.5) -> 1.20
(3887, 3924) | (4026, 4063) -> 1.22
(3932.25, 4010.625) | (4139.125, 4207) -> 1.33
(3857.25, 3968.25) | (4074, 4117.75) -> 1.34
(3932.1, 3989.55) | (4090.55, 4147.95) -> 1.49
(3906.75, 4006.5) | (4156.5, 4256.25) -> 1.31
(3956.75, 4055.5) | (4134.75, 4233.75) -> 1.12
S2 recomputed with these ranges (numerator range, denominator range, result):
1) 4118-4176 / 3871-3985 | 1.43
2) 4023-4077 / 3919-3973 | 1.64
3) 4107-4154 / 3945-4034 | 1.19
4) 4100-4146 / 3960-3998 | 1.32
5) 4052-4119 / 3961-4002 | 1.29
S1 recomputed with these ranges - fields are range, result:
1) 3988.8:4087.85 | 2.49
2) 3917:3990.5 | 1.7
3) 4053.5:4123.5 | 2.49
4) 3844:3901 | 2.05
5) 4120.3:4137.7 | 2.52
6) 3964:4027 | 2.18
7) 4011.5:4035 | 2.48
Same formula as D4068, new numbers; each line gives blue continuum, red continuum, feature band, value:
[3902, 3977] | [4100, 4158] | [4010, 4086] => -0.16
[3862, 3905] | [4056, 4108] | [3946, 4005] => 0.11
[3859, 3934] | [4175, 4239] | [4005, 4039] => -0.15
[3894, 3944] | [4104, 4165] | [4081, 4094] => -0.09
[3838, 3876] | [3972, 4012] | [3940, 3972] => 0.33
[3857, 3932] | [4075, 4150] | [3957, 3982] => 0.35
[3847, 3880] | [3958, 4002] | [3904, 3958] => 0.14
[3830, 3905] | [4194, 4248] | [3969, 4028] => -0.08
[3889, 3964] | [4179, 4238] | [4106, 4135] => -0.14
